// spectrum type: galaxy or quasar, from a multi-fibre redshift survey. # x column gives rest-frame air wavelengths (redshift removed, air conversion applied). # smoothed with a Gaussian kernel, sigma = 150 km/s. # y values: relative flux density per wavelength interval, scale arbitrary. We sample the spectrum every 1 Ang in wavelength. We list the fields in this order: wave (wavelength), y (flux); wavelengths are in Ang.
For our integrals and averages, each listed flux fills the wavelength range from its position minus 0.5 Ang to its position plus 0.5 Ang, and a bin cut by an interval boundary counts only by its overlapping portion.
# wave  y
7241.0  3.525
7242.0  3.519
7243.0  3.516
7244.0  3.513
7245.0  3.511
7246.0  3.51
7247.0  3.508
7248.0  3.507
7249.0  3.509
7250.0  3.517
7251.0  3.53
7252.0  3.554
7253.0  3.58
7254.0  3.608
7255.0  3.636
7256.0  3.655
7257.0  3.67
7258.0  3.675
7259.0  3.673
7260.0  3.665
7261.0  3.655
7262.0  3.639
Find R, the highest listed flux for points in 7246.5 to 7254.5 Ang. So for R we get 3.608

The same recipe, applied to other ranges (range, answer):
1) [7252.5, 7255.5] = 3.636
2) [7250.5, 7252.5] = 3.554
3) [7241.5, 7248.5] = 3.519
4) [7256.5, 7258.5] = 3.675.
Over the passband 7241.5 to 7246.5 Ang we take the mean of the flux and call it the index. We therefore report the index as 3.51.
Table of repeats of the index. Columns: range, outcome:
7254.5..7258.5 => 3.66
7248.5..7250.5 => 3.51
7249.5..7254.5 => 3.56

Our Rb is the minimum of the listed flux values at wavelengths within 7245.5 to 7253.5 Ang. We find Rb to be 3.507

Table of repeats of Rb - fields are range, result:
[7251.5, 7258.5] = 3.554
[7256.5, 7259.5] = 3.67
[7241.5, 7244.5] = 3.513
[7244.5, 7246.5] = 3.51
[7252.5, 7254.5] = 3.58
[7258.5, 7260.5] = 3.665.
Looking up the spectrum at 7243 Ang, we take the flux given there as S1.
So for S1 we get 3.516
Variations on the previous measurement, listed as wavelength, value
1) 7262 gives 3.639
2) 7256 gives 3.655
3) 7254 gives 3.608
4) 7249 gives 3.509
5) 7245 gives 3.511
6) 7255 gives 3.636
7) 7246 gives 3.51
